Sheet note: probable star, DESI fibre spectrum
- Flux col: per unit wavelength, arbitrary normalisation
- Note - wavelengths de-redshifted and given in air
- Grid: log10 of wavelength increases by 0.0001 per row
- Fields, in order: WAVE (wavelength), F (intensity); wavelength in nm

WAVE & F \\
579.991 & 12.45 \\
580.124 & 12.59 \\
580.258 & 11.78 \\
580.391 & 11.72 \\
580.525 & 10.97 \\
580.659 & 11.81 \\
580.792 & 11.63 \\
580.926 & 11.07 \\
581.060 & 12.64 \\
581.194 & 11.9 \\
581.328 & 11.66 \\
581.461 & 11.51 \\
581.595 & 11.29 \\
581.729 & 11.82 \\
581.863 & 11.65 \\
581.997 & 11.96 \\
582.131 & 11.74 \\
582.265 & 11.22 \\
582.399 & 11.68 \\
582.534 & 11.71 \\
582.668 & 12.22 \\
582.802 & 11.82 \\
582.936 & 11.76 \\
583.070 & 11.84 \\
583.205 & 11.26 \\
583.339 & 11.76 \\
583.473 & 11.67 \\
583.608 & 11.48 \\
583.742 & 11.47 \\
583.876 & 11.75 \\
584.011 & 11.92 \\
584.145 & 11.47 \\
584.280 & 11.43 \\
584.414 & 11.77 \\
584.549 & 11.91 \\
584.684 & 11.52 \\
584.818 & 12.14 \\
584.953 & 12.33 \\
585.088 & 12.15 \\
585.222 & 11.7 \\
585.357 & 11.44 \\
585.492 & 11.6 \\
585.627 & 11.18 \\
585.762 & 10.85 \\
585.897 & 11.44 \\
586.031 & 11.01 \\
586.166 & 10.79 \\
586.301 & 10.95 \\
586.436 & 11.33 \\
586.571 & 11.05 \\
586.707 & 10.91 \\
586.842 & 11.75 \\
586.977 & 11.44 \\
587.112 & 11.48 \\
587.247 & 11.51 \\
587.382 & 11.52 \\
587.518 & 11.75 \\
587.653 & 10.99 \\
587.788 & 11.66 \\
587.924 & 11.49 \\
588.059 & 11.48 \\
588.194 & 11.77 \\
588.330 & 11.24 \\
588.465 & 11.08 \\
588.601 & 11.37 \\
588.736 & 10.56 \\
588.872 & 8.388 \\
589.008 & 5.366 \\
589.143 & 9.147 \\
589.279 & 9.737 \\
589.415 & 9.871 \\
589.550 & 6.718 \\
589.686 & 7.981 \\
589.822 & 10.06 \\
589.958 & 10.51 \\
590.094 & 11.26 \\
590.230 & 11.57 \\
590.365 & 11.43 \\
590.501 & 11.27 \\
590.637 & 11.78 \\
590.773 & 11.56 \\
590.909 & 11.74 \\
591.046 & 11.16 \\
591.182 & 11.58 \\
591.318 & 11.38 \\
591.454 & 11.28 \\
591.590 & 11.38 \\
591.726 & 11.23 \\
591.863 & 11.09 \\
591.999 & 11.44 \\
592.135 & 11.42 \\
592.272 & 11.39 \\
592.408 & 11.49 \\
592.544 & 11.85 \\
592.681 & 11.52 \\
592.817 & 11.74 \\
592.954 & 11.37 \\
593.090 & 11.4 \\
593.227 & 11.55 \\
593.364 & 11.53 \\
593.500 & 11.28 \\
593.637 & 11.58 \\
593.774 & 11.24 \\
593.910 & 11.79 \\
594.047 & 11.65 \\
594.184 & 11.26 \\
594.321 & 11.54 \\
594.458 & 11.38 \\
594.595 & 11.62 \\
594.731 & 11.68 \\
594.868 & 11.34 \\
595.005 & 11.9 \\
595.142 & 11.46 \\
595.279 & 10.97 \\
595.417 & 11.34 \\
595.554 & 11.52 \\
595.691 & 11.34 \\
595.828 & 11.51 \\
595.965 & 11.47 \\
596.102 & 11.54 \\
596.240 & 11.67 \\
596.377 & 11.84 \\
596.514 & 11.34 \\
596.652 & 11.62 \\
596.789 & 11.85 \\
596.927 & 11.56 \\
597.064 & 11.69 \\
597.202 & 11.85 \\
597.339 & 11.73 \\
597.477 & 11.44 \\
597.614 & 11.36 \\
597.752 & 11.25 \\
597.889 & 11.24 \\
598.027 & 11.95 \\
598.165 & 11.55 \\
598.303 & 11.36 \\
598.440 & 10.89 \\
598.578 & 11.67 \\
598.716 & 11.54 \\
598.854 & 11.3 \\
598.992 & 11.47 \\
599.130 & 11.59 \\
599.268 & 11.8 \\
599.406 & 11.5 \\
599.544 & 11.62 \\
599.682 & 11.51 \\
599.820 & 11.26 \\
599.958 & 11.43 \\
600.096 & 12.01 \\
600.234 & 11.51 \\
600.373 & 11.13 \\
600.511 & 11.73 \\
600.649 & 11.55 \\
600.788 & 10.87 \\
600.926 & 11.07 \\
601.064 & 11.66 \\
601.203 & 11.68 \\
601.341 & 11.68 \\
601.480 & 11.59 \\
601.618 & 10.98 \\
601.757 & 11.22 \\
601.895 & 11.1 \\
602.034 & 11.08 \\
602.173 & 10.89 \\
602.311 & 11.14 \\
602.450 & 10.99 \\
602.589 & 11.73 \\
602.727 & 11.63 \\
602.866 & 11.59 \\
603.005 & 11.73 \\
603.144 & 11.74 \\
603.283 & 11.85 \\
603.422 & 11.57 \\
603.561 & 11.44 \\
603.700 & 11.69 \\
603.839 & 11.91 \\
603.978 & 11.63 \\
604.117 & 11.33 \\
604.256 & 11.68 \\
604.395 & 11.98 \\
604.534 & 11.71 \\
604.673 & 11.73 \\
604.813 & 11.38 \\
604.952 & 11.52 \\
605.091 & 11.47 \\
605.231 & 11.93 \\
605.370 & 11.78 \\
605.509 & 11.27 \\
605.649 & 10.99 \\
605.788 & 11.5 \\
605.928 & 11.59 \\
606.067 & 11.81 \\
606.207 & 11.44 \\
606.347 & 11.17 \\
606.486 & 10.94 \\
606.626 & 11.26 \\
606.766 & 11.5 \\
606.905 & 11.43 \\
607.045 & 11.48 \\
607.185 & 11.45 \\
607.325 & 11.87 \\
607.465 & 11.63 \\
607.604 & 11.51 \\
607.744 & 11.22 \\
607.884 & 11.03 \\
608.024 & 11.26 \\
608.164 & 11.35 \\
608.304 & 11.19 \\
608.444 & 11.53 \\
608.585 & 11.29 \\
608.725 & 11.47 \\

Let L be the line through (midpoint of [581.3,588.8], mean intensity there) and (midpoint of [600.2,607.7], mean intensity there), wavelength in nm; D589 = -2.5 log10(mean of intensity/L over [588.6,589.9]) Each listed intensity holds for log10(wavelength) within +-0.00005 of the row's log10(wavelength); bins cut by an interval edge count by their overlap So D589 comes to 0.29 mag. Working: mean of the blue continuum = 11.5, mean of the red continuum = 11.5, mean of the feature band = 8.8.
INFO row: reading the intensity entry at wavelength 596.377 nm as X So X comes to 11.84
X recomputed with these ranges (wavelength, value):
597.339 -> 11.73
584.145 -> 11.47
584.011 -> 11.92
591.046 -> 11.16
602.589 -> 11.73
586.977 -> 11.44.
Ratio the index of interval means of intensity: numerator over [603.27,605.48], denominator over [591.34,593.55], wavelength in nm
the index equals 1.02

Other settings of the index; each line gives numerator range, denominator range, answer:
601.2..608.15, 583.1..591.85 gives 1.04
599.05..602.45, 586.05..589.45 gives 1.06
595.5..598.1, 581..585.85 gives 0.99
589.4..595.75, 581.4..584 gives 0.96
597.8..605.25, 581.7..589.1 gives 1.01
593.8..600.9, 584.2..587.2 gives 1.00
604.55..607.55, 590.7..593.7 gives 1.00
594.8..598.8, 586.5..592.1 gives 1.07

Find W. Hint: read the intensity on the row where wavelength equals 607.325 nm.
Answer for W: 11.87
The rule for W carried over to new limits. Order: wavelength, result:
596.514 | 11.34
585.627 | 11.18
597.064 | 11.69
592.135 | 11.42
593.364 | 11.53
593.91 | 11.79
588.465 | 11.08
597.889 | 11.24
